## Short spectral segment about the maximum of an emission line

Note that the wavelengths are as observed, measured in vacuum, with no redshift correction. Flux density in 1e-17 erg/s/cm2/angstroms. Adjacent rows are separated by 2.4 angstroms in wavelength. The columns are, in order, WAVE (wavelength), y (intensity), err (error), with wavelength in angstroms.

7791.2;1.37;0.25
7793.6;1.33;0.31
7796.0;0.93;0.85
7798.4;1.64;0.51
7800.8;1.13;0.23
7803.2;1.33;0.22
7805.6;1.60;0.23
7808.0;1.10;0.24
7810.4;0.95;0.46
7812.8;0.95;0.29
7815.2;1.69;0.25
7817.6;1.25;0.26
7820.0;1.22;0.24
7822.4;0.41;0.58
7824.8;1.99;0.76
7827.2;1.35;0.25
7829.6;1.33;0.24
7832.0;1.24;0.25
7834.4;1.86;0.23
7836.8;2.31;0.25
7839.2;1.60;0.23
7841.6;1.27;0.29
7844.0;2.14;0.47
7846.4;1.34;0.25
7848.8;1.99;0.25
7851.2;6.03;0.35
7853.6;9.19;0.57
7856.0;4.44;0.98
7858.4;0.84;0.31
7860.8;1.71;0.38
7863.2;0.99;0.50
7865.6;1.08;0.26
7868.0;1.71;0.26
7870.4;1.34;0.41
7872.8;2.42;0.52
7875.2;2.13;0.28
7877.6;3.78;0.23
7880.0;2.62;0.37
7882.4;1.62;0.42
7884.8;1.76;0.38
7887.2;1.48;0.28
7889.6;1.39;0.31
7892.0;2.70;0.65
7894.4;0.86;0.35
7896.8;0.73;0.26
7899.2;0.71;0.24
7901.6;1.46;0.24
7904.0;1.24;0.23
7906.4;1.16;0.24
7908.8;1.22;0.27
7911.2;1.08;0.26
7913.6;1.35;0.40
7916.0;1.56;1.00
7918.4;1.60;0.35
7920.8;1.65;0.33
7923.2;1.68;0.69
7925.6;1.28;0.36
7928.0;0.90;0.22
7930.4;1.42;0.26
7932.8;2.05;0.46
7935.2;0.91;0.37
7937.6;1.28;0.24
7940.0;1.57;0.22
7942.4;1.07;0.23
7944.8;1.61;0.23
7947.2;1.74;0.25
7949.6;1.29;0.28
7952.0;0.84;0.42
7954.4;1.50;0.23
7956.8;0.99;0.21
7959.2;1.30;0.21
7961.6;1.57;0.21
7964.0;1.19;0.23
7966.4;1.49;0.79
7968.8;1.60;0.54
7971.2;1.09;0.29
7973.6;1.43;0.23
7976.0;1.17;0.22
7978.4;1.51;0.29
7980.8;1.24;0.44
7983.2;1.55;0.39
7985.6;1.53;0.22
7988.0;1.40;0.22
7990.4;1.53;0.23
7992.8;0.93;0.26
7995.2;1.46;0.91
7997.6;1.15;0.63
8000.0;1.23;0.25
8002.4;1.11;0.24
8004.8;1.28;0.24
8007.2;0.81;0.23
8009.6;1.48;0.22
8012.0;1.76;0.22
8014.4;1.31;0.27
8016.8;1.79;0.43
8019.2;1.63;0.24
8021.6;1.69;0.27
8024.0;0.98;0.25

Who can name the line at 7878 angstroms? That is [N II]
